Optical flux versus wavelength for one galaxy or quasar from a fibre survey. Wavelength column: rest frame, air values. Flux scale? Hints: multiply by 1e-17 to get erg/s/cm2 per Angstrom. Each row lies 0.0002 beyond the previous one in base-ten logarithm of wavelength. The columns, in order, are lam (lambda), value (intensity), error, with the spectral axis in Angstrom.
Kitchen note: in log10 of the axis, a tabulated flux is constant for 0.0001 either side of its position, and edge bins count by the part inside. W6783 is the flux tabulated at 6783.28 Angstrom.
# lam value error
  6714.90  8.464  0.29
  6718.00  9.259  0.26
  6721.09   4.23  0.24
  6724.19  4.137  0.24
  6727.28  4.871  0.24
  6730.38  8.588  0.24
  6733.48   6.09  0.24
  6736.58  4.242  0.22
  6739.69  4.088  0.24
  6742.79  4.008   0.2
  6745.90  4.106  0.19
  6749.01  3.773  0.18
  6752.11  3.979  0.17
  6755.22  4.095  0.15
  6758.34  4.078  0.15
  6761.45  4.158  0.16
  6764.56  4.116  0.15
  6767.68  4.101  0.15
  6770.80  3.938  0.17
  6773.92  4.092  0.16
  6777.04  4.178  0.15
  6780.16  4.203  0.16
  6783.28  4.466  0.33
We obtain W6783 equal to 4.466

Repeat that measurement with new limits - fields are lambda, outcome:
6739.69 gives 4.088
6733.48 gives 6.09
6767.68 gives 4.101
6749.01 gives 3.773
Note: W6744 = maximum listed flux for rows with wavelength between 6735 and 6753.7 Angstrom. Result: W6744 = 4.242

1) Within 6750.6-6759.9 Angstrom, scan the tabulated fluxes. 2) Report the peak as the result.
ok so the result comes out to 4.095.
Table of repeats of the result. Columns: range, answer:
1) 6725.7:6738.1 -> 8.588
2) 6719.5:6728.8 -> 4.871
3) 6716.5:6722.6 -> 9.259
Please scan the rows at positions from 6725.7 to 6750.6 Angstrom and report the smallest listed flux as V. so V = 3.773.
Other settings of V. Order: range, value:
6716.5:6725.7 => 4.137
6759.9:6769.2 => 4.101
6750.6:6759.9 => 3.979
